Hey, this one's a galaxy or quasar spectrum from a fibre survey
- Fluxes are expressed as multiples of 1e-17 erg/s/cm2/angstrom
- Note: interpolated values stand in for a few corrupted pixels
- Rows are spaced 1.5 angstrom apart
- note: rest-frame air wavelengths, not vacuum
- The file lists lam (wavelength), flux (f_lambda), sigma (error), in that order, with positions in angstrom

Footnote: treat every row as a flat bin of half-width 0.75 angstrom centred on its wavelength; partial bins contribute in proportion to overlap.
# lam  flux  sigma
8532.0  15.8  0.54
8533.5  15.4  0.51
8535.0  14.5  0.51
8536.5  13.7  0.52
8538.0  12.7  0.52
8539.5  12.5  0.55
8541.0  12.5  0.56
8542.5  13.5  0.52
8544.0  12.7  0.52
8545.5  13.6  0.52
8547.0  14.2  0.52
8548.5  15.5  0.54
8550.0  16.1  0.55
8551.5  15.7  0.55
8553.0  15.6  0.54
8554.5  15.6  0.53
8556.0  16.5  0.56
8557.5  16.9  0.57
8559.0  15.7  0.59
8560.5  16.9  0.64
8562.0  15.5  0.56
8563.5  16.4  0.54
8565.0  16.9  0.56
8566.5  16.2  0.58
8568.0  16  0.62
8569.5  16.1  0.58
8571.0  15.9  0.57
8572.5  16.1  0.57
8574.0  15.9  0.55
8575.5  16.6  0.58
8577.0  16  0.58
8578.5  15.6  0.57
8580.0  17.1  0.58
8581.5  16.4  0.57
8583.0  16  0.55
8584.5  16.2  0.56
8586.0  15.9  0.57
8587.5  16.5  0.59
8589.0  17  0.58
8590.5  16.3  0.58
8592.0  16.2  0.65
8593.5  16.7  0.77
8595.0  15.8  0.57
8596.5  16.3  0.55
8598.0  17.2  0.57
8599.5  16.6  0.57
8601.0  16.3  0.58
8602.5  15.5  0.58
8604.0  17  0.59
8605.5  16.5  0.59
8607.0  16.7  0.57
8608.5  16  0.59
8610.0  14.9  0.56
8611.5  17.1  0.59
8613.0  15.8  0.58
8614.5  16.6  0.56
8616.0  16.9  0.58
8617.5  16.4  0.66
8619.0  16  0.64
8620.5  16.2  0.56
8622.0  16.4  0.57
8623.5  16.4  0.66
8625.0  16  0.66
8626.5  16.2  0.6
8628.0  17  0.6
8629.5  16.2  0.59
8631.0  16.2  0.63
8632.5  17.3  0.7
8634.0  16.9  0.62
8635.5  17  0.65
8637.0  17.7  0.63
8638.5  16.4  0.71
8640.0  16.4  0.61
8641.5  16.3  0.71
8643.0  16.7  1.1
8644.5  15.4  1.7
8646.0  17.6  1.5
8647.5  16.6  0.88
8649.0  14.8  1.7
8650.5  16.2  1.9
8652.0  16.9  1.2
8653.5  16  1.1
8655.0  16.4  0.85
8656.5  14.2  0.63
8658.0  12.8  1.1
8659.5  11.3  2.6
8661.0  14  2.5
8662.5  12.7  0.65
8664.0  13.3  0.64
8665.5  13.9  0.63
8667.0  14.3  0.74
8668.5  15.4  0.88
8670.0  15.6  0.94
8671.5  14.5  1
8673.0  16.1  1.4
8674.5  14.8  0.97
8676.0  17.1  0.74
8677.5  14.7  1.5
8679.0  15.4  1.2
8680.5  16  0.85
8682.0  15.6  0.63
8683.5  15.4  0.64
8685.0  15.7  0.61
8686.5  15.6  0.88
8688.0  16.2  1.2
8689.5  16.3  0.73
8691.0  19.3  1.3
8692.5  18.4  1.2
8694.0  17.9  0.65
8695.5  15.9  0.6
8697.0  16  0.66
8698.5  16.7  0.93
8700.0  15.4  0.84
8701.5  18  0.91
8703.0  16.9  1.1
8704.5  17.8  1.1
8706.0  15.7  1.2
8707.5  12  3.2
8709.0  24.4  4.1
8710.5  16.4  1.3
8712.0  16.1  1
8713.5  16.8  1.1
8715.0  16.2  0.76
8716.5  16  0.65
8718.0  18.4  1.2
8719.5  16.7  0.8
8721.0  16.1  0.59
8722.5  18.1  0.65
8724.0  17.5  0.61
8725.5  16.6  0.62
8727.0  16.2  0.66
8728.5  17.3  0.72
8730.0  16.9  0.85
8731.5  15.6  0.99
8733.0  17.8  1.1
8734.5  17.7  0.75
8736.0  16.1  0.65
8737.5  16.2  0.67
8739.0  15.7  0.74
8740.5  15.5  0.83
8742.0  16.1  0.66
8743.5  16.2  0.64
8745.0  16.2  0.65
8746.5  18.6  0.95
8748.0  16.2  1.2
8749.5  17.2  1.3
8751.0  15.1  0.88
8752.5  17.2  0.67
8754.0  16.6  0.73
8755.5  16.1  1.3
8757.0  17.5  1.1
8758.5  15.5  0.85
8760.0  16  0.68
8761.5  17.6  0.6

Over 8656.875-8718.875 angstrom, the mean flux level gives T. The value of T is 15.9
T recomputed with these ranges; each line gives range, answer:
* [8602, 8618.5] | 16.3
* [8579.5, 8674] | 15.9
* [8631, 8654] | 16.5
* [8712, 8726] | 16.9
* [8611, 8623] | 16.4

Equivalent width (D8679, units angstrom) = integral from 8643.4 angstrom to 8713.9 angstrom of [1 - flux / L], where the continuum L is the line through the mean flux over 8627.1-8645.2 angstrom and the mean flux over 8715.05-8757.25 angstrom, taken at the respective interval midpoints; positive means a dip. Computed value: 3.4 angstrom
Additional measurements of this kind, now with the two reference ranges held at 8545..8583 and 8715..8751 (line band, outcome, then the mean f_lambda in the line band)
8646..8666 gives 2.1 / 14.7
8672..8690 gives 0.8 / 15.7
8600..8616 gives -0.1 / 16.3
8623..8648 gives -0.5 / 16.6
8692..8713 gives -0.5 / 17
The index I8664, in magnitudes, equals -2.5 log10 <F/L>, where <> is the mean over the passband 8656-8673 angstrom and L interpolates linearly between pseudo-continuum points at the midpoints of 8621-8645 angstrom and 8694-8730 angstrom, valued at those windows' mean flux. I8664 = 0.20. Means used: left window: 16.5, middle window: 13.9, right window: 16.9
